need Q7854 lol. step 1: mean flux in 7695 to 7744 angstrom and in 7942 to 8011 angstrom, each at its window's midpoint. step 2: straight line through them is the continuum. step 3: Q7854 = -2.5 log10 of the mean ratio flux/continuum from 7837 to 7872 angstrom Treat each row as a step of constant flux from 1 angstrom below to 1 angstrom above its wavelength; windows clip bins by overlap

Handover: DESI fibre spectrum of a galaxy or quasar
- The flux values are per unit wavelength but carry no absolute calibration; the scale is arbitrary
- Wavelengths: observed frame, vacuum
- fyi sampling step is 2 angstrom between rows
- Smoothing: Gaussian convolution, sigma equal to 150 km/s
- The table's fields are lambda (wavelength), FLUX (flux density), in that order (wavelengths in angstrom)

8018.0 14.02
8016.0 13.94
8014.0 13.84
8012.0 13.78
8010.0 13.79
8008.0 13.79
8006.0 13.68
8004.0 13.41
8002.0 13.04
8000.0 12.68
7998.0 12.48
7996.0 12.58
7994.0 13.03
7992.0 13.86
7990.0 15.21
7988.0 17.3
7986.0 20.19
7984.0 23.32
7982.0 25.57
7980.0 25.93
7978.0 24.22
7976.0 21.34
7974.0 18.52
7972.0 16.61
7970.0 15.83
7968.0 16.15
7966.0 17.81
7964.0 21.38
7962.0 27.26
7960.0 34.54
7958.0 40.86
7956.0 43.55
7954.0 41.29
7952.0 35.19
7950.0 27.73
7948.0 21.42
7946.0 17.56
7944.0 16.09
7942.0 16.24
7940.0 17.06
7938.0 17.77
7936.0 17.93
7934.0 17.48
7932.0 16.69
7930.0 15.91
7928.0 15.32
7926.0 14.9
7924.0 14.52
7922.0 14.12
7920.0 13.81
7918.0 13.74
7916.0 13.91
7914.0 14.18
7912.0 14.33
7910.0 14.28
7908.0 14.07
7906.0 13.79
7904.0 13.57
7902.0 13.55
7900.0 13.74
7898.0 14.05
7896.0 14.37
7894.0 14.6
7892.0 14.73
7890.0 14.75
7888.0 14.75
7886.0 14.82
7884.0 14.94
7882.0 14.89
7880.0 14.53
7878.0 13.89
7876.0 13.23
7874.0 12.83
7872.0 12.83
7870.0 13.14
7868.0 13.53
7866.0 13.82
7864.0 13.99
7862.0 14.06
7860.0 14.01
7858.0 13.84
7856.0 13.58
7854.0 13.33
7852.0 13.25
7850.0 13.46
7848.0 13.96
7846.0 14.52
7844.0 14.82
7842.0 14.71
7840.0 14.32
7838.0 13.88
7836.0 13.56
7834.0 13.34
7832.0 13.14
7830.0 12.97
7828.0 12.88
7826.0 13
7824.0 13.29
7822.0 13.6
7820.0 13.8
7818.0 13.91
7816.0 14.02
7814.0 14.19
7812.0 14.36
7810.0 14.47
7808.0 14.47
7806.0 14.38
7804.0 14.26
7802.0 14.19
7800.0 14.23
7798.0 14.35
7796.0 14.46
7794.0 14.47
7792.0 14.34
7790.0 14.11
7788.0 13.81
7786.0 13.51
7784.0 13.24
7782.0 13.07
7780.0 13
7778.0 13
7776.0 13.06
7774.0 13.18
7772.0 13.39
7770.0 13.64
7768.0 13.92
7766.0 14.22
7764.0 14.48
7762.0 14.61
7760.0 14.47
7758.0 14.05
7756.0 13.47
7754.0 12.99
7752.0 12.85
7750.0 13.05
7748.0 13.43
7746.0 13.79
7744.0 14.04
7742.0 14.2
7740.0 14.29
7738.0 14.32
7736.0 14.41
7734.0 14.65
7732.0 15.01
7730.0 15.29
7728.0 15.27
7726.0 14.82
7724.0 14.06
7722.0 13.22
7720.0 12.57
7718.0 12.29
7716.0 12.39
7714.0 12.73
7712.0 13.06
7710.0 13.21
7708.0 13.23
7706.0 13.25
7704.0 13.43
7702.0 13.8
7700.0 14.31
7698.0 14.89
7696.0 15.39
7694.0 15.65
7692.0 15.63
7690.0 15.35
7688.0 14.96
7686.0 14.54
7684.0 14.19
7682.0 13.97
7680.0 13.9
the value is 0.26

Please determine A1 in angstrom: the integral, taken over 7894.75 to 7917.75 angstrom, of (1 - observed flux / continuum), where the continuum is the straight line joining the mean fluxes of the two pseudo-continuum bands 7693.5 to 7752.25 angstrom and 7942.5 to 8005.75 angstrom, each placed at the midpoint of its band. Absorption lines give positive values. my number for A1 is 6.6 angstrom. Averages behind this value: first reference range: 13.9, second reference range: 21.7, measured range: 14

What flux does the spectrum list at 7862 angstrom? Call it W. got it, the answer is 14.06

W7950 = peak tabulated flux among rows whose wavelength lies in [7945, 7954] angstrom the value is 41.29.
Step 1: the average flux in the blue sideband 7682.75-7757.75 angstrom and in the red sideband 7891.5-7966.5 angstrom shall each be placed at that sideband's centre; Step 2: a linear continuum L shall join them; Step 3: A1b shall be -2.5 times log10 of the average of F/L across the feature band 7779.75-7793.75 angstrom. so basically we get 0.15 mag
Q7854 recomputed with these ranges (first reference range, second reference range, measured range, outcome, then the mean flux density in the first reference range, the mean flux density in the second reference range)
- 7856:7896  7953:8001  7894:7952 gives 0.117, 14.1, 22.1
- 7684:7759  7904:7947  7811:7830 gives 0.079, 14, 15.4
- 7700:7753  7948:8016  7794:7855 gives 0.180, 13.7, 20.8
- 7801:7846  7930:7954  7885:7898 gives 0.217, 13.9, 20.8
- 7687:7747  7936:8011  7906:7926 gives 0.335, 14.1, 20.7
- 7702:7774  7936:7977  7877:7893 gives 0.374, 13.8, 24.1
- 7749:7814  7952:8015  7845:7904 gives 0.207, 13.9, 20.5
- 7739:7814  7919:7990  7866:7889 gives 0.295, 13.9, 21.7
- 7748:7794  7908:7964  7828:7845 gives 0.197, 13.6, 20.9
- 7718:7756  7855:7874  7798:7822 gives -0.034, 14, 13.6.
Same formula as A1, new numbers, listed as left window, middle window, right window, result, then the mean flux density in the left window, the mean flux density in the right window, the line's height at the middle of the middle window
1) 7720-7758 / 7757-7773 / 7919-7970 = 0.99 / 14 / 22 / 15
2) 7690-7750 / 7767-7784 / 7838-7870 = 0.85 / 14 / 13.9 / 14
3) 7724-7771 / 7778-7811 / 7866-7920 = 0.27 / 14.1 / 14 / 14.1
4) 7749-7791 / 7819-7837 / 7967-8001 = 1.79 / 13.6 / 17.9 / 14.8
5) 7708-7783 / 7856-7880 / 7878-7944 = 1.65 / 13.7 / 14.9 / 14.6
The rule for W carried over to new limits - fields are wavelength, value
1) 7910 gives 14.28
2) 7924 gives 14.52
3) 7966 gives 17.81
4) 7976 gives 21.34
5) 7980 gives 25.93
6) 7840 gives 14.32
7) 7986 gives 20.19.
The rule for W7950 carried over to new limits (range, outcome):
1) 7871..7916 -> 14.94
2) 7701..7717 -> 13.8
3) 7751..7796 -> 14.61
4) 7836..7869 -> 14.82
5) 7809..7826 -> 14.47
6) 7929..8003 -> 43.55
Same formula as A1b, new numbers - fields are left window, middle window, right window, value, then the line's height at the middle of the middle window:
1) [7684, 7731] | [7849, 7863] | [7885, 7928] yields 0.04 mag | 14.2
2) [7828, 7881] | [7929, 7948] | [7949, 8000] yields 0.18 mag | 20.3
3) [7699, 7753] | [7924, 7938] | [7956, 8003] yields 0.18 mag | 19.2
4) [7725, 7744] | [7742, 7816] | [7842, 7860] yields 0.04 mag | 14.4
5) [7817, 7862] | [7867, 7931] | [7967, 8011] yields 0.06 mag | 15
